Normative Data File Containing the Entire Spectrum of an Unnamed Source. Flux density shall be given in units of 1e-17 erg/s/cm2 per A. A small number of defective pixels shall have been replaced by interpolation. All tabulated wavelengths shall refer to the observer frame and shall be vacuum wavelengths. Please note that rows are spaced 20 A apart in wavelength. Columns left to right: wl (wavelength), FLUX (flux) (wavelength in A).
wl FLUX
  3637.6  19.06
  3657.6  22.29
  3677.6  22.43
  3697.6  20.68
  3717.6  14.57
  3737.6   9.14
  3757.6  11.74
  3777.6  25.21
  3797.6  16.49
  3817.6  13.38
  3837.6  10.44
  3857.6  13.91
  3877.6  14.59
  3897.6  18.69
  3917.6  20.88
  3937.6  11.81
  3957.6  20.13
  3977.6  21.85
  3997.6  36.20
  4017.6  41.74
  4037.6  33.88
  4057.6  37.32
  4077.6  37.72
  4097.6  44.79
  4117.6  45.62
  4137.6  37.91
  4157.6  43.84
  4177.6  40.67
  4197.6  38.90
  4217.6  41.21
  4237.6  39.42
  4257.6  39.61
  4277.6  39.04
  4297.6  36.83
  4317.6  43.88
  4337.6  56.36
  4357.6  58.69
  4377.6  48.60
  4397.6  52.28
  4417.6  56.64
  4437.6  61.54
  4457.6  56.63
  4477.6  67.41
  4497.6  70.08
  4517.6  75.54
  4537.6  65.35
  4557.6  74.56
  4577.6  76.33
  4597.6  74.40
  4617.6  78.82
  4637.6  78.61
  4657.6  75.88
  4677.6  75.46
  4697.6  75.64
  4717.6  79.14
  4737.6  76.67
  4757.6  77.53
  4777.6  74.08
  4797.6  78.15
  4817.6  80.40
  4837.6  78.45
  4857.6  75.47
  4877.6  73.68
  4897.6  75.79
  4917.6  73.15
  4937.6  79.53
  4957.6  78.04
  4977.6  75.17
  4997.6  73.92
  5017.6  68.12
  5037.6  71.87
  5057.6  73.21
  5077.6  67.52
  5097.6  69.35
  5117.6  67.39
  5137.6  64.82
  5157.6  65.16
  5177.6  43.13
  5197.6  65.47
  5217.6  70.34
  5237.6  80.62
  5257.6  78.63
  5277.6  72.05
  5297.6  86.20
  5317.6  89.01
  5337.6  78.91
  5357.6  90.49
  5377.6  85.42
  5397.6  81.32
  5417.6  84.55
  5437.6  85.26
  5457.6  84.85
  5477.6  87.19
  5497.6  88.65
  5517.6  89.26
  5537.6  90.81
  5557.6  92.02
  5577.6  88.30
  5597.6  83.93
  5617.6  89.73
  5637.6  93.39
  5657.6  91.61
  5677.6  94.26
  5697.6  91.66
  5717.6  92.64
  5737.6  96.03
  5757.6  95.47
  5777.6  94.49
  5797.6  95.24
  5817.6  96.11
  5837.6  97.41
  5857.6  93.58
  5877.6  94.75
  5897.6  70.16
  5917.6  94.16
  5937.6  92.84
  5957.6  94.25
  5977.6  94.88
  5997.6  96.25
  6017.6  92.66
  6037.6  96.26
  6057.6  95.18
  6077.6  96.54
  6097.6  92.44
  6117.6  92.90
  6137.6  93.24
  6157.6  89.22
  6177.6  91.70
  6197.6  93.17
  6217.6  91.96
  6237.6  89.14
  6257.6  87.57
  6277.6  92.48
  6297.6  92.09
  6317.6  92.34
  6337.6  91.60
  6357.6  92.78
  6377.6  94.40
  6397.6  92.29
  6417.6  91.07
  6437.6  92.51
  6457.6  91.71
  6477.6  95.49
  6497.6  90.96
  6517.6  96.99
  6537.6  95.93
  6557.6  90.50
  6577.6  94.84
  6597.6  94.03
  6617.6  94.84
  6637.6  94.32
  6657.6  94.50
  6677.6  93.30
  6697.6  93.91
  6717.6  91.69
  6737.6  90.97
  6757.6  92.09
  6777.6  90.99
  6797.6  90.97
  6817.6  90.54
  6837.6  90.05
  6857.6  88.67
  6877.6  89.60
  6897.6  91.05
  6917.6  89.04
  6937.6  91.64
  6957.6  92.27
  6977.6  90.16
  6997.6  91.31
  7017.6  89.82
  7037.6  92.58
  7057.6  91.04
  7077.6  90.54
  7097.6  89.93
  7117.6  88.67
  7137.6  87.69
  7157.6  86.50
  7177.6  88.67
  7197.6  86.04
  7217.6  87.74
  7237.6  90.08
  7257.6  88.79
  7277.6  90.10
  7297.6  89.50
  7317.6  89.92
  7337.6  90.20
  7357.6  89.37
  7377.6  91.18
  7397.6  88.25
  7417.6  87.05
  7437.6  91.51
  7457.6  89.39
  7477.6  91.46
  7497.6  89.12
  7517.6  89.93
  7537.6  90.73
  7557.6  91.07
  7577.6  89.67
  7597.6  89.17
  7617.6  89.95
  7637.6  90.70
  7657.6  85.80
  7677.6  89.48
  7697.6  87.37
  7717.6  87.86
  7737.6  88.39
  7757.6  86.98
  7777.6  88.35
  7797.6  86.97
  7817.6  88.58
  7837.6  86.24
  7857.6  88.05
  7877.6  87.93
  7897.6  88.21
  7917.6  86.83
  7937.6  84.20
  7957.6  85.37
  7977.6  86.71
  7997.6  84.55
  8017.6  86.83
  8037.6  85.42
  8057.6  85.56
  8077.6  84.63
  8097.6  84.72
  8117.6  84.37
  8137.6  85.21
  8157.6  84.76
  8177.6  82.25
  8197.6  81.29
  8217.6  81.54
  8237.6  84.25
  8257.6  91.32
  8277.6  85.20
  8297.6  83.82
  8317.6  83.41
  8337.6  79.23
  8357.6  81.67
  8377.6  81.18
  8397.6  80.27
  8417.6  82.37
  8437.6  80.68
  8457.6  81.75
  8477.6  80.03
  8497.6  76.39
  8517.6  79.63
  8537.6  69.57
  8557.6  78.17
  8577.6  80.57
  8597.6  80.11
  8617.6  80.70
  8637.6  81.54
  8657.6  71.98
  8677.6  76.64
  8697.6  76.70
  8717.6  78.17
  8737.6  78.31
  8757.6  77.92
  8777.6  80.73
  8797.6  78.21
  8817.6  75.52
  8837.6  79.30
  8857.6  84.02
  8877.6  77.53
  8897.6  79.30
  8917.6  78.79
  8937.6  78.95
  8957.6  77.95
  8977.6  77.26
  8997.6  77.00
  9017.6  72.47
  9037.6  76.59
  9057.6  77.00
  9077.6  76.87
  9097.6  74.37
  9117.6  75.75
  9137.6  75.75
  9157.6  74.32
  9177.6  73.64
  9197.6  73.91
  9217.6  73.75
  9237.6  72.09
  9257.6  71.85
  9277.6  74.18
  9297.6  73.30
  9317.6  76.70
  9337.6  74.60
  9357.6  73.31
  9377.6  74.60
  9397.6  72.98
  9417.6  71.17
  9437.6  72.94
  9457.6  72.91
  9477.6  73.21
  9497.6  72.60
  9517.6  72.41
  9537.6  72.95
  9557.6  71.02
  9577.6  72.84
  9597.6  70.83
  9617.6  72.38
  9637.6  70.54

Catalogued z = 0.000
